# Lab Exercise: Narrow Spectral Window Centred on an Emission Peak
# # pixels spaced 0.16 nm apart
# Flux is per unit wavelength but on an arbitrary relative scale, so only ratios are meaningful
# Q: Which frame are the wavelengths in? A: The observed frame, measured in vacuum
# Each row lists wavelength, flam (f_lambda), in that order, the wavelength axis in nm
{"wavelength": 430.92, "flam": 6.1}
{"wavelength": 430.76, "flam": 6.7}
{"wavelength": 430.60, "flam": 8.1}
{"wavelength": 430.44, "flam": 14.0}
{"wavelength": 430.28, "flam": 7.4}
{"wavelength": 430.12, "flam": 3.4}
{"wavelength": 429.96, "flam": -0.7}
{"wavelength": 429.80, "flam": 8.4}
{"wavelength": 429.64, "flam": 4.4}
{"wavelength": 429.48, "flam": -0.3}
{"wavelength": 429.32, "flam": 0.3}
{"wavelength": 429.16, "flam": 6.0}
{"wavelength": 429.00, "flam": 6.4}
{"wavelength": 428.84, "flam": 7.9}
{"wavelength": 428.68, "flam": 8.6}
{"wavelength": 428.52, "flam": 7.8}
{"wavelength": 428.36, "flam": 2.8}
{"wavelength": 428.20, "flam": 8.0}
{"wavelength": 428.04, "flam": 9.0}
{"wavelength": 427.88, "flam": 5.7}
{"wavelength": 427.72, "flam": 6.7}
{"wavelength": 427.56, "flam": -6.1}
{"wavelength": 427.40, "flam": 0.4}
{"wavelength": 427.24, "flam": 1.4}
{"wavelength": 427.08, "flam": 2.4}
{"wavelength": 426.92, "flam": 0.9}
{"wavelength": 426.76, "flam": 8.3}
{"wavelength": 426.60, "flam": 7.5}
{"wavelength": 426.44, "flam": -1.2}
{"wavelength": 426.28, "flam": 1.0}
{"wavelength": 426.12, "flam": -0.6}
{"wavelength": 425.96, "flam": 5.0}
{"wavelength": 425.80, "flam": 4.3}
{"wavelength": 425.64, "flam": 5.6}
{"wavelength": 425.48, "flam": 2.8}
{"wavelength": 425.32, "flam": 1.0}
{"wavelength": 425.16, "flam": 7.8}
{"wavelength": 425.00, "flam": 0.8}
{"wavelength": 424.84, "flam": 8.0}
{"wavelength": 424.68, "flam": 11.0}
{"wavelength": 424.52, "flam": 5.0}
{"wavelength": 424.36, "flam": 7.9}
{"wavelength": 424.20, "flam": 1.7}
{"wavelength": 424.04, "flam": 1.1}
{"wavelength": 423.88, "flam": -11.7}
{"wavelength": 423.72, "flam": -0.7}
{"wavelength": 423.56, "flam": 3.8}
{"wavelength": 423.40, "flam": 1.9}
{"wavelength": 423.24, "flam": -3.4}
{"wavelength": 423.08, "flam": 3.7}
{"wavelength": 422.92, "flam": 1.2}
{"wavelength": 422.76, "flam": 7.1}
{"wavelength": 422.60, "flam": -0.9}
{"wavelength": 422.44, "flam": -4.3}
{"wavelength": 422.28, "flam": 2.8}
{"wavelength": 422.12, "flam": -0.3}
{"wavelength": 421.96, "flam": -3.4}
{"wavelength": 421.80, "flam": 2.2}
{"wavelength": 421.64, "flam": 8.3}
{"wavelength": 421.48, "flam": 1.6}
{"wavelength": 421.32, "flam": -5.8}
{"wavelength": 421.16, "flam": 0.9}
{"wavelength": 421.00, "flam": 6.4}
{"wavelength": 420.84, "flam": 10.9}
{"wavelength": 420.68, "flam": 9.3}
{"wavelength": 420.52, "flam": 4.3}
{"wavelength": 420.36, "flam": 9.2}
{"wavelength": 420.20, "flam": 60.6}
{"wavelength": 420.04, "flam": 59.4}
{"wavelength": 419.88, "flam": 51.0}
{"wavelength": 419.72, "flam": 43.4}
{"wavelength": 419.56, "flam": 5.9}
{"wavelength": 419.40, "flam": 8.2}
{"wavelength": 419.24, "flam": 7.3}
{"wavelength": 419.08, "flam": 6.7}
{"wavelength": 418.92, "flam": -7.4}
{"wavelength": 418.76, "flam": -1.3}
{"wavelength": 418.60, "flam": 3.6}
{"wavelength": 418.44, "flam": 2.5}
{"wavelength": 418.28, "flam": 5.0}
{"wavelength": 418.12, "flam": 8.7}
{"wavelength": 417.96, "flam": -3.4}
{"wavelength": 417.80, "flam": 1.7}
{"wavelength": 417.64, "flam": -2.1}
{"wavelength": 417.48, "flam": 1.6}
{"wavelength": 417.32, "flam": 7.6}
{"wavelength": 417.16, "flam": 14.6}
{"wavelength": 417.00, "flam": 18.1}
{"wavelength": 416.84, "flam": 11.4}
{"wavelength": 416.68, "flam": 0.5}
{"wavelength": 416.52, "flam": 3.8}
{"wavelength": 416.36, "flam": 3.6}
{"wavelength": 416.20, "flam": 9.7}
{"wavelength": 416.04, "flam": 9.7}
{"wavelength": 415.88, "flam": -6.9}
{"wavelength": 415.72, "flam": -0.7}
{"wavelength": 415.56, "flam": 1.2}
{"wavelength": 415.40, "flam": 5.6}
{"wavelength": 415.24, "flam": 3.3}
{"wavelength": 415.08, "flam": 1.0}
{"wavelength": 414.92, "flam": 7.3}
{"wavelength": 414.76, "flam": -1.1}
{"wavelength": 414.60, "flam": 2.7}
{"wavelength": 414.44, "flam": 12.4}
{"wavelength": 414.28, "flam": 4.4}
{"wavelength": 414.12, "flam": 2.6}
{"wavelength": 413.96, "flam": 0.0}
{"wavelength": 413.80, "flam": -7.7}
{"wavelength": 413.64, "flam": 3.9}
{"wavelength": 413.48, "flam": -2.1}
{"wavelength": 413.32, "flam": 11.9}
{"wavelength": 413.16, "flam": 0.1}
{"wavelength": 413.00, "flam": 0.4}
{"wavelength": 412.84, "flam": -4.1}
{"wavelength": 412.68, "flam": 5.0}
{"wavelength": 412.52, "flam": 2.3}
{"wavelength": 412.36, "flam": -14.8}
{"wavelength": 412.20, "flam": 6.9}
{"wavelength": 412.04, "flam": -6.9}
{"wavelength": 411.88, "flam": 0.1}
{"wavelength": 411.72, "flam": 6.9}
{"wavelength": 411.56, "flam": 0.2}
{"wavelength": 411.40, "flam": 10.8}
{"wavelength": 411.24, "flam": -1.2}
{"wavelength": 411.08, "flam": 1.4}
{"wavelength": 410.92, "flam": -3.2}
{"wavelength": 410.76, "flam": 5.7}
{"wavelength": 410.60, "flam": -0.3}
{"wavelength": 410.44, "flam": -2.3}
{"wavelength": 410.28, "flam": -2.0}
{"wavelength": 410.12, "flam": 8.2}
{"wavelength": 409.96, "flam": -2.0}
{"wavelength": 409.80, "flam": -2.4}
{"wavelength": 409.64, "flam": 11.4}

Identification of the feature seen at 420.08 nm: [O II]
